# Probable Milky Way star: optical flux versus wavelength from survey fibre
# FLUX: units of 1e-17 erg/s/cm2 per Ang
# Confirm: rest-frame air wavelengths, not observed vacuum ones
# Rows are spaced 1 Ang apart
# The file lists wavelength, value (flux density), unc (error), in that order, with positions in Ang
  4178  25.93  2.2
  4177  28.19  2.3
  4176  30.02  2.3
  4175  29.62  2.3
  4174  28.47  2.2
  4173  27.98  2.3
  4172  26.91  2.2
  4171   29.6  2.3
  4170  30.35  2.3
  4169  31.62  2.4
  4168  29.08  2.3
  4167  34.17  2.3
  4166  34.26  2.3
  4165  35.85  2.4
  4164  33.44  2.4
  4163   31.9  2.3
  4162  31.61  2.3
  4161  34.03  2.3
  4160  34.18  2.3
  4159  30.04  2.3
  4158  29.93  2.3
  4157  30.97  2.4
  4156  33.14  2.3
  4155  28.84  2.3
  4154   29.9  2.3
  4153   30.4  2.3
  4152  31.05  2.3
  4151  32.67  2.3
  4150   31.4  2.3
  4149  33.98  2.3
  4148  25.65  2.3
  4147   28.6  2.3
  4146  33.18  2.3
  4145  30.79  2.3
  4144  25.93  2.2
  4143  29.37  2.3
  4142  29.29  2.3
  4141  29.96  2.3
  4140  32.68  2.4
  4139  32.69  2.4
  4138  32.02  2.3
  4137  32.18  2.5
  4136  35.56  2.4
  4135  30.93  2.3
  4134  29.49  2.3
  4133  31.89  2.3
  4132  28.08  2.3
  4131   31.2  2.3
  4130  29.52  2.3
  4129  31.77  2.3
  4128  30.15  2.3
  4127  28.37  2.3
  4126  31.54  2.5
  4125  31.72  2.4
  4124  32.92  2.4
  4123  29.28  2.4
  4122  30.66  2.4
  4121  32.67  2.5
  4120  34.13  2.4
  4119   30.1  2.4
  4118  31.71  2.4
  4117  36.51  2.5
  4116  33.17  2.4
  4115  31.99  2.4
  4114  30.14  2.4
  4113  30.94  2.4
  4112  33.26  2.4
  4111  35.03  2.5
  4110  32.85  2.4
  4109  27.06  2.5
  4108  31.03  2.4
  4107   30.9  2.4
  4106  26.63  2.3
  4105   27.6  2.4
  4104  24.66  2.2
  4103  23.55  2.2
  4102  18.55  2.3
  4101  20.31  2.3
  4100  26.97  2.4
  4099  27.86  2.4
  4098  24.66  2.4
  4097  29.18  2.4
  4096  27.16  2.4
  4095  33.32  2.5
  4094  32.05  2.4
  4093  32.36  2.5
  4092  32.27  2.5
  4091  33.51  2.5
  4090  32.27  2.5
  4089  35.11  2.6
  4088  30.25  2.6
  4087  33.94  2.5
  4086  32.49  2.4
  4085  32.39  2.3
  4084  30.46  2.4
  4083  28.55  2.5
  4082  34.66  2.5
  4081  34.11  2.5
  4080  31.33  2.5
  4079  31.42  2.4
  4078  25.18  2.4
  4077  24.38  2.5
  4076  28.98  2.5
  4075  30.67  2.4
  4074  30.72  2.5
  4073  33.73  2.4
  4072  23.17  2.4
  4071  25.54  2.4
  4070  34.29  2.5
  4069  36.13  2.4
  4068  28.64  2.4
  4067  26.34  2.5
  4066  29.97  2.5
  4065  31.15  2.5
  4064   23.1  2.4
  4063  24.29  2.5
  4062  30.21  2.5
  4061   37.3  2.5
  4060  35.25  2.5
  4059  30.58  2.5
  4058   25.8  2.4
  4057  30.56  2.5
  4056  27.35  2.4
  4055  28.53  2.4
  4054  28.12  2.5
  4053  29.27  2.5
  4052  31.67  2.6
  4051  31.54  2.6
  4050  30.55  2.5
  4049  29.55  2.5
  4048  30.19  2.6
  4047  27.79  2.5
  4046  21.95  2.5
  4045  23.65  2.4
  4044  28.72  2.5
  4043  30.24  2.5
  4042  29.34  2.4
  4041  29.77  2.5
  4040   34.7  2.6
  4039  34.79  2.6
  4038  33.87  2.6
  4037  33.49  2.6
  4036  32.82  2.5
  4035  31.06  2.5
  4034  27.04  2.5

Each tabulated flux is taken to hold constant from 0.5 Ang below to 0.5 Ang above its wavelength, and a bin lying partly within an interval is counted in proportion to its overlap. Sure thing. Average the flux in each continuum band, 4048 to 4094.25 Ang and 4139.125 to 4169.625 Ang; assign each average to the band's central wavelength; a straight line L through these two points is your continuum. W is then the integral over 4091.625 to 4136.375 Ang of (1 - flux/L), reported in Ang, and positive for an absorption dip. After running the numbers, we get 1.2 Ang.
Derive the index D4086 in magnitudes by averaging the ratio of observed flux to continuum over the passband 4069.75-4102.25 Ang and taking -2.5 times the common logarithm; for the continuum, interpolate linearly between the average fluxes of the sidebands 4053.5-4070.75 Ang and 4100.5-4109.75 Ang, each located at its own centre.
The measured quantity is -0.085 mag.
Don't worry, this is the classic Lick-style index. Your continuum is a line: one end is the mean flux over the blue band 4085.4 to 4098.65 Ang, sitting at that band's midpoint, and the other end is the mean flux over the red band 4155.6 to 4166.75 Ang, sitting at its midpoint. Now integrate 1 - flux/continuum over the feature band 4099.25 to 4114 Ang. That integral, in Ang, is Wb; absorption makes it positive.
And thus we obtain 1.8 Ang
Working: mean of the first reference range 31.4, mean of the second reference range 32.7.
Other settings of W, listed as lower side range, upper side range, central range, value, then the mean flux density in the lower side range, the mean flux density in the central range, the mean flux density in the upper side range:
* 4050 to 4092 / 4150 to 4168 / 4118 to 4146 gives 0.5 Ang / 30.3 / 31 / 32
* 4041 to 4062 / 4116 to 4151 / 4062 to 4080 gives 0.6 Ang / 29.4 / 28.8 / 31.1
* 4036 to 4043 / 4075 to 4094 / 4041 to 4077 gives 3.1 Ang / 32.5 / 29.2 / 31.3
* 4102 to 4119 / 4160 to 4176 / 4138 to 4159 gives 0.2 Ang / 30.1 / 30.5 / 31.3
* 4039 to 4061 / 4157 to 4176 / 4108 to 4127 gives -0.8 Ang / 29.6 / 31.9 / 31.2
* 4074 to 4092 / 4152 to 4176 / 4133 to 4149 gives 0.2 Ang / 31.2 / 30.7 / 31.1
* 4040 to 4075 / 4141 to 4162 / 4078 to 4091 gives -1.0 Ang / 29.4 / 32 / 30.7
